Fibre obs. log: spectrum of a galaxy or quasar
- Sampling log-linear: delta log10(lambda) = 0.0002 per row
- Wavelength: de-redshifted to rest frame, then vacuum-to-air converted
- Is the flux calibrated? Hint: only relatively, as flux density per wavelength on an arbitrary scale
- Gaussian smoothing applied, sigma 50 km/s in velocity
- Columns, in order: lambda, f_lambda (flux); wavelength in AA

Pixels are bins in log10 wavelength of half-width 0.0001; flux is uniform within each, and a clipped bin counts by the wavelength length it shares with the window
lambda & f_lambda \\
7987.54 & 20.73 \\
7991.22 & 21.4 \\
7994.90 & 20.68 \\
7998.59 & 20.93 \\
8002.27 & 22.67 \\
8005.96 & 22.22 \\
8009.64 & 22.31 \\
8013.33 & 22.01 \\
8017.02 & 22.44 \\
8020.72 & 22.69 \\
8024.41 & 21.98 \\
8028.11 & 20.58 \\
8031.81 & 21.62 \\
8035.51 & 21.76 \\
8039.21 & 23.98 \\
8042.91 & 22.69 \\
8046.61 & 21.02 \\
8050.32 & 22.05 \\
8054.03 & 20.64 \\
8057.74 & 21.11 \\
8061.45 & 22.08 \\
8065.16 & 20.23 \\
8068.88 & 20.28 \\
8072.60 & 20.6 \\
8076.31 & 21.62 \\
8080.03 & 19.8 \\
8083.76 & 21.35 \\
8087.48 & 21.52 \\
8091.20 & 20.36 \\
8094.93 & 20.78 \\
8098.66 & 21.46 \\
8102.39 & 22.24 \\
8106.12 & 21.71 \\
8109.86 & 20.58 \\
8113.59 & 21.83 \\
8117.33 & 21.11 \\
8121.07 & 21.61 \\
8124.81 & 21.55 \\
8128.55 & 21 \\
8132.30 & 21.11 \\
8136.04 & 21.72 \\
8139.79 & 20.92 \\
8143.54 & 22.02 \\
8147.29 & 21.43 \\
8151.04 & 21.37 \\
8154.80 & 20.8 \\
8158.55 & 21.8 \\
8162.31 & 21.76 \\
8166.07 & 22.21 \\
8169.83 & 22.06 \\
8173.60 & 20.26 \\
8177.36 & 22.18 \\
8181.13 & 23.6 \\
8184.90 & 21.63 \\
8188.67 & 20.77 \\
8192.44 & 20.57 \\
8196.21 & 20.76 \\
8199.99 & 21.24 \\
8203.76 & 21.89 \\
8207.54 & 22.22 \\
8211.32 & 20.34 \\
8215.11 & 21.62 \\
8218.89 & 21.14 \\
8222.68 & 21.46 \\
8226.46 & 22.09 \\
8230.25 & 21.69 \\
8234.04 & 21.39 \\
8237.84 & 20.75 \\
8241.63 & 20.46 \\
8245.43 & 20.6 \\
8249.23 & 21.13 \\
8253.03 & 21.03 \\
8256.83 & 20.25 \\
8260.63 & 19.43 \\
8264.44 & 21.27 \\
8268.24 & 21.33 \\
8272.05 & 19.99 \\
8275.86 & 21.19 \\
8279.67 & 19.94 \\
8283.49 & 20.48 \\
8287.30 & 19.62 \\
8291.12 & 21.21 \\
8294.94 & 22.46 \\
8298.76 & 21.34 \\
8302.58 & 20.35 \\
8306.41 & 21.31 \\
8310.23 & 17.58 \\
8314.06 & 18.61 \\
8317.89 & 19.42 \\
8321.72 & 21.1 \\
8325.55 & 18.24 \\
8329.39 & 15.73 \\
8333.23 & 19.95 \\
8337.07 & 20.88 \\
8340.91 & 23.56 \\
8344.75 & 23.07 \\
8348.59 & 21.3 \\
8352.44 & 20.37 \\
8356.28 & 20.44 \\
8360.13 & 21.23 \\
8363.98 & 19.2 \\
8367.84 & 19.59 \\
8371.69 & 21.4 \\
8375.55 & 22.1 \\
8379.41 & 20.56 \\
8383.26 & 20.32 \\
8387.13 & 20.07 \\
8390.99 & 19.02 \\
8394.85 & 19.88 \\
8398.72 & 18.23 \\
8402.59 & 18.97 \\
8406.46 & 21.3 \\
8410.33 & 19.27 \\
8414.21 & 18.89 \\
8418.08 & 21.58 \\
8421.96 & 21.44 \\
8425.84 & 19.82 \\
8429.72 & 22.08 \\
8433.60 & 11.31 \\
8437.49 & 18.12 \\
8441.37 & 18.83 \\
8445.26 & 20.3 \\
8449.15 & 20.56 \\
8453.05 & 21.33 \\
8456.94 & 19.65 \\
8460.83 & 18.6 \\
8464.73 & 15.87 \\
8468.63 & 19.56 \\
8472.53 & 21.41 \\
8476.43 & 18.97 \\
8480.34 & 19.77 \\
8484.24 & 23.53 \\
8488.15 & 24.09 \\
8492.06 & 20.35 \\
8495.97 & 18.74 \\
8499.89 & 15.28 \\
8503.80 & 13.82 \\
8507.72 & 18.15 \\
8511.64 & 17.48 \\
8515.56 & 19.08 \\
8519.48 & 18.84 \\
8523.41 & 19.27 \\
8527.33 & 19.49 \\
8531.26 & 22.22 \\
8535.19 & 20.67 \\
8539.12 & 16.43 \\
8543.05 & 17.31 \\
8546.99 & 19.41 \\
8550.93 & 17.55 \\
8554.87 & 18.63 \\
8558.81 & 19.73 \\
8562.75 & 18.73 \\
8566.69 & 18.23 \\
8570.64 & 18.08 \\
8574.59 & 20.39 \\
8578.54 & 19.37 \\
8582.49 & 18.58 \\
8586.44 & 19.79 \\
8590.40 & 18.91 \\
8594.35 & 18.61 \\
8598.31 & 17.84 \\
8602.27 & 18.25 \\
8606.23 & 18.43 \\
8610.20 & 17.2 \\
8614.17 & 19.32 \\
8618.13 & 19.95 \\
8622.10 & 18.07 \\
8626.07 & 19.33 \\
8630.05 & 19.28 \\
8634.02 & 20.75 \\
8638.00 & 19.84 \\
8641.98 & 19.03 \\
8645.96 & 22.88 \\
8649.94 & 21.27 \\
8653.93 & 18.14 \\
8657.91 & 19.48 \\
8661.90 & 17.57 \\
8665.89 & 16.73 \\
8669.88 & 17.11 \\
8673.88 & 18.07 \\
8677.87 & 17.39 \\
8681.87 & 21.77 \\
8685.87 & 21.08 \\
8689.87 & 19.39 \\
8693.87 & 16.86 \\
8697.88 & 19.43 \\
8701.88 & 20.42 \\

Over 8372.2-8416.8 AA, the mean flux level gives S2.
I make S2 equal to 19.9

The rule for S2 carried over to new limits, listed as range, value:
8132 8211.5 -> 21.5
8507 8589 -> 18.9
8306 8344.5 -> 19.7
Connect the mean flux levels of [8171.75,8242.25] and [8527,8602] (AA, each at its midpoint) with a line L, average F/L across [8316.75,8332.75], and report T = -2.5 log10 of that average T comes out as 0.10 mag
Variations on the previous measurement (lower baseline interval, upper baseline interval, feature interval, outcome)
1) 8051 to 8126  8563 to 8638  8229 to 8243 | -0.03 mag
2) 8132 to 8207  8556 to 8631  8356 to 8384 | -0.02 mag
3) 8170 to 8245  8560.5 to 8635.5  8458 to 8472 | 0.07 mag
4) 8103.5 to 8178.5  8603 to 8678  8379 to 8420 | 0.02 mag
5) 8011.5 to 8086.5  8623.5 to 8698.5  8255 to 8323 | 0.01 mag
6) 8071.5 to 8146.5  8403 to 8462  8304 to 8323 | 0.03 mag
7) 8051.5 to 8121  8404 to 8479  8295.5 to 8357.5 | -0.02 mag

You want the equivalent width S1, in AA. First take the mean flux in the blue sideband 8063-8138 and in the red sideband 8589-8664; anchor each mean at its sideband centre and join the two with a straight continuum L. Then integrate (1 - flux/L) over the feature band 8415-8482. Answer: 1.61 AA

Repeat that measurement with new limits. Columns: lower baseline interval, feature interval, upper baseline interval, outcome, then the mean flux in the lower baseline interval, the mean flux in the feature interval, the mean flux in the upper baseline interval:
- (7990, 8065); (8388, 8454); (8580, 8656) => 2.13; 21.8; 19.4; 19.2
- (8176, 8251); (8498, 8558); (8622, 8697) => 4.70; 21.4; 18.3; 19.2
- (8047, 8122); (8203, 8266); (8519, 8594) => -1.90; 21.1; 21.1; 19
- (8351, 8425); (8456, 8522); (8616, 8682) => 2.63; 20.2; 19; 19.1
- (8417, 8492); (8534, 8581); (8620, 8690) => 2.09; 19.8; 18.7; 19.3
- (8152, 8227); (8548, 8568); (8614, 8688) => 1.15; 21.5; 18.6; 19.3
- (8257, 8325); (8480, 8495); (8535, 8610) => -2.22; 20.3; 22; 18.6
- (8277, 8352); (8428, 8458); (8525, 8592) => 1.01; 20.3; 19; 19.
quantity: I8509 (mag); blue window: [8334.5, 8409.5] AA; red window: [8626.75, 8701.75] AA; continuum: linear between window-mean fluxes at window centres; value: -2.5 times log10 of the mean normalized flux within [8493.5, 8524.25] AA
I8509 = 0.14 mag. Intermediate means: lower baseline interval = 20.6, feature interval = 17.6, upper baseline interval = 19.3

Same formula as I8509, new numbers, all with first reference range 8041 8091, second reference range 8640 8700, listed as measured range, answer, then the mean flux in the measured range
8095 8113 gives -0.023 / 21.5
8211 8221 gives -0.027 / 21.1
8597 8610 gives 0.073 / 18.1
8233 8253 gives -0.017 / 20.8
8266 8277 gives -0.021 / 20.8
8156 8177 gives -0.043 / 21.6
